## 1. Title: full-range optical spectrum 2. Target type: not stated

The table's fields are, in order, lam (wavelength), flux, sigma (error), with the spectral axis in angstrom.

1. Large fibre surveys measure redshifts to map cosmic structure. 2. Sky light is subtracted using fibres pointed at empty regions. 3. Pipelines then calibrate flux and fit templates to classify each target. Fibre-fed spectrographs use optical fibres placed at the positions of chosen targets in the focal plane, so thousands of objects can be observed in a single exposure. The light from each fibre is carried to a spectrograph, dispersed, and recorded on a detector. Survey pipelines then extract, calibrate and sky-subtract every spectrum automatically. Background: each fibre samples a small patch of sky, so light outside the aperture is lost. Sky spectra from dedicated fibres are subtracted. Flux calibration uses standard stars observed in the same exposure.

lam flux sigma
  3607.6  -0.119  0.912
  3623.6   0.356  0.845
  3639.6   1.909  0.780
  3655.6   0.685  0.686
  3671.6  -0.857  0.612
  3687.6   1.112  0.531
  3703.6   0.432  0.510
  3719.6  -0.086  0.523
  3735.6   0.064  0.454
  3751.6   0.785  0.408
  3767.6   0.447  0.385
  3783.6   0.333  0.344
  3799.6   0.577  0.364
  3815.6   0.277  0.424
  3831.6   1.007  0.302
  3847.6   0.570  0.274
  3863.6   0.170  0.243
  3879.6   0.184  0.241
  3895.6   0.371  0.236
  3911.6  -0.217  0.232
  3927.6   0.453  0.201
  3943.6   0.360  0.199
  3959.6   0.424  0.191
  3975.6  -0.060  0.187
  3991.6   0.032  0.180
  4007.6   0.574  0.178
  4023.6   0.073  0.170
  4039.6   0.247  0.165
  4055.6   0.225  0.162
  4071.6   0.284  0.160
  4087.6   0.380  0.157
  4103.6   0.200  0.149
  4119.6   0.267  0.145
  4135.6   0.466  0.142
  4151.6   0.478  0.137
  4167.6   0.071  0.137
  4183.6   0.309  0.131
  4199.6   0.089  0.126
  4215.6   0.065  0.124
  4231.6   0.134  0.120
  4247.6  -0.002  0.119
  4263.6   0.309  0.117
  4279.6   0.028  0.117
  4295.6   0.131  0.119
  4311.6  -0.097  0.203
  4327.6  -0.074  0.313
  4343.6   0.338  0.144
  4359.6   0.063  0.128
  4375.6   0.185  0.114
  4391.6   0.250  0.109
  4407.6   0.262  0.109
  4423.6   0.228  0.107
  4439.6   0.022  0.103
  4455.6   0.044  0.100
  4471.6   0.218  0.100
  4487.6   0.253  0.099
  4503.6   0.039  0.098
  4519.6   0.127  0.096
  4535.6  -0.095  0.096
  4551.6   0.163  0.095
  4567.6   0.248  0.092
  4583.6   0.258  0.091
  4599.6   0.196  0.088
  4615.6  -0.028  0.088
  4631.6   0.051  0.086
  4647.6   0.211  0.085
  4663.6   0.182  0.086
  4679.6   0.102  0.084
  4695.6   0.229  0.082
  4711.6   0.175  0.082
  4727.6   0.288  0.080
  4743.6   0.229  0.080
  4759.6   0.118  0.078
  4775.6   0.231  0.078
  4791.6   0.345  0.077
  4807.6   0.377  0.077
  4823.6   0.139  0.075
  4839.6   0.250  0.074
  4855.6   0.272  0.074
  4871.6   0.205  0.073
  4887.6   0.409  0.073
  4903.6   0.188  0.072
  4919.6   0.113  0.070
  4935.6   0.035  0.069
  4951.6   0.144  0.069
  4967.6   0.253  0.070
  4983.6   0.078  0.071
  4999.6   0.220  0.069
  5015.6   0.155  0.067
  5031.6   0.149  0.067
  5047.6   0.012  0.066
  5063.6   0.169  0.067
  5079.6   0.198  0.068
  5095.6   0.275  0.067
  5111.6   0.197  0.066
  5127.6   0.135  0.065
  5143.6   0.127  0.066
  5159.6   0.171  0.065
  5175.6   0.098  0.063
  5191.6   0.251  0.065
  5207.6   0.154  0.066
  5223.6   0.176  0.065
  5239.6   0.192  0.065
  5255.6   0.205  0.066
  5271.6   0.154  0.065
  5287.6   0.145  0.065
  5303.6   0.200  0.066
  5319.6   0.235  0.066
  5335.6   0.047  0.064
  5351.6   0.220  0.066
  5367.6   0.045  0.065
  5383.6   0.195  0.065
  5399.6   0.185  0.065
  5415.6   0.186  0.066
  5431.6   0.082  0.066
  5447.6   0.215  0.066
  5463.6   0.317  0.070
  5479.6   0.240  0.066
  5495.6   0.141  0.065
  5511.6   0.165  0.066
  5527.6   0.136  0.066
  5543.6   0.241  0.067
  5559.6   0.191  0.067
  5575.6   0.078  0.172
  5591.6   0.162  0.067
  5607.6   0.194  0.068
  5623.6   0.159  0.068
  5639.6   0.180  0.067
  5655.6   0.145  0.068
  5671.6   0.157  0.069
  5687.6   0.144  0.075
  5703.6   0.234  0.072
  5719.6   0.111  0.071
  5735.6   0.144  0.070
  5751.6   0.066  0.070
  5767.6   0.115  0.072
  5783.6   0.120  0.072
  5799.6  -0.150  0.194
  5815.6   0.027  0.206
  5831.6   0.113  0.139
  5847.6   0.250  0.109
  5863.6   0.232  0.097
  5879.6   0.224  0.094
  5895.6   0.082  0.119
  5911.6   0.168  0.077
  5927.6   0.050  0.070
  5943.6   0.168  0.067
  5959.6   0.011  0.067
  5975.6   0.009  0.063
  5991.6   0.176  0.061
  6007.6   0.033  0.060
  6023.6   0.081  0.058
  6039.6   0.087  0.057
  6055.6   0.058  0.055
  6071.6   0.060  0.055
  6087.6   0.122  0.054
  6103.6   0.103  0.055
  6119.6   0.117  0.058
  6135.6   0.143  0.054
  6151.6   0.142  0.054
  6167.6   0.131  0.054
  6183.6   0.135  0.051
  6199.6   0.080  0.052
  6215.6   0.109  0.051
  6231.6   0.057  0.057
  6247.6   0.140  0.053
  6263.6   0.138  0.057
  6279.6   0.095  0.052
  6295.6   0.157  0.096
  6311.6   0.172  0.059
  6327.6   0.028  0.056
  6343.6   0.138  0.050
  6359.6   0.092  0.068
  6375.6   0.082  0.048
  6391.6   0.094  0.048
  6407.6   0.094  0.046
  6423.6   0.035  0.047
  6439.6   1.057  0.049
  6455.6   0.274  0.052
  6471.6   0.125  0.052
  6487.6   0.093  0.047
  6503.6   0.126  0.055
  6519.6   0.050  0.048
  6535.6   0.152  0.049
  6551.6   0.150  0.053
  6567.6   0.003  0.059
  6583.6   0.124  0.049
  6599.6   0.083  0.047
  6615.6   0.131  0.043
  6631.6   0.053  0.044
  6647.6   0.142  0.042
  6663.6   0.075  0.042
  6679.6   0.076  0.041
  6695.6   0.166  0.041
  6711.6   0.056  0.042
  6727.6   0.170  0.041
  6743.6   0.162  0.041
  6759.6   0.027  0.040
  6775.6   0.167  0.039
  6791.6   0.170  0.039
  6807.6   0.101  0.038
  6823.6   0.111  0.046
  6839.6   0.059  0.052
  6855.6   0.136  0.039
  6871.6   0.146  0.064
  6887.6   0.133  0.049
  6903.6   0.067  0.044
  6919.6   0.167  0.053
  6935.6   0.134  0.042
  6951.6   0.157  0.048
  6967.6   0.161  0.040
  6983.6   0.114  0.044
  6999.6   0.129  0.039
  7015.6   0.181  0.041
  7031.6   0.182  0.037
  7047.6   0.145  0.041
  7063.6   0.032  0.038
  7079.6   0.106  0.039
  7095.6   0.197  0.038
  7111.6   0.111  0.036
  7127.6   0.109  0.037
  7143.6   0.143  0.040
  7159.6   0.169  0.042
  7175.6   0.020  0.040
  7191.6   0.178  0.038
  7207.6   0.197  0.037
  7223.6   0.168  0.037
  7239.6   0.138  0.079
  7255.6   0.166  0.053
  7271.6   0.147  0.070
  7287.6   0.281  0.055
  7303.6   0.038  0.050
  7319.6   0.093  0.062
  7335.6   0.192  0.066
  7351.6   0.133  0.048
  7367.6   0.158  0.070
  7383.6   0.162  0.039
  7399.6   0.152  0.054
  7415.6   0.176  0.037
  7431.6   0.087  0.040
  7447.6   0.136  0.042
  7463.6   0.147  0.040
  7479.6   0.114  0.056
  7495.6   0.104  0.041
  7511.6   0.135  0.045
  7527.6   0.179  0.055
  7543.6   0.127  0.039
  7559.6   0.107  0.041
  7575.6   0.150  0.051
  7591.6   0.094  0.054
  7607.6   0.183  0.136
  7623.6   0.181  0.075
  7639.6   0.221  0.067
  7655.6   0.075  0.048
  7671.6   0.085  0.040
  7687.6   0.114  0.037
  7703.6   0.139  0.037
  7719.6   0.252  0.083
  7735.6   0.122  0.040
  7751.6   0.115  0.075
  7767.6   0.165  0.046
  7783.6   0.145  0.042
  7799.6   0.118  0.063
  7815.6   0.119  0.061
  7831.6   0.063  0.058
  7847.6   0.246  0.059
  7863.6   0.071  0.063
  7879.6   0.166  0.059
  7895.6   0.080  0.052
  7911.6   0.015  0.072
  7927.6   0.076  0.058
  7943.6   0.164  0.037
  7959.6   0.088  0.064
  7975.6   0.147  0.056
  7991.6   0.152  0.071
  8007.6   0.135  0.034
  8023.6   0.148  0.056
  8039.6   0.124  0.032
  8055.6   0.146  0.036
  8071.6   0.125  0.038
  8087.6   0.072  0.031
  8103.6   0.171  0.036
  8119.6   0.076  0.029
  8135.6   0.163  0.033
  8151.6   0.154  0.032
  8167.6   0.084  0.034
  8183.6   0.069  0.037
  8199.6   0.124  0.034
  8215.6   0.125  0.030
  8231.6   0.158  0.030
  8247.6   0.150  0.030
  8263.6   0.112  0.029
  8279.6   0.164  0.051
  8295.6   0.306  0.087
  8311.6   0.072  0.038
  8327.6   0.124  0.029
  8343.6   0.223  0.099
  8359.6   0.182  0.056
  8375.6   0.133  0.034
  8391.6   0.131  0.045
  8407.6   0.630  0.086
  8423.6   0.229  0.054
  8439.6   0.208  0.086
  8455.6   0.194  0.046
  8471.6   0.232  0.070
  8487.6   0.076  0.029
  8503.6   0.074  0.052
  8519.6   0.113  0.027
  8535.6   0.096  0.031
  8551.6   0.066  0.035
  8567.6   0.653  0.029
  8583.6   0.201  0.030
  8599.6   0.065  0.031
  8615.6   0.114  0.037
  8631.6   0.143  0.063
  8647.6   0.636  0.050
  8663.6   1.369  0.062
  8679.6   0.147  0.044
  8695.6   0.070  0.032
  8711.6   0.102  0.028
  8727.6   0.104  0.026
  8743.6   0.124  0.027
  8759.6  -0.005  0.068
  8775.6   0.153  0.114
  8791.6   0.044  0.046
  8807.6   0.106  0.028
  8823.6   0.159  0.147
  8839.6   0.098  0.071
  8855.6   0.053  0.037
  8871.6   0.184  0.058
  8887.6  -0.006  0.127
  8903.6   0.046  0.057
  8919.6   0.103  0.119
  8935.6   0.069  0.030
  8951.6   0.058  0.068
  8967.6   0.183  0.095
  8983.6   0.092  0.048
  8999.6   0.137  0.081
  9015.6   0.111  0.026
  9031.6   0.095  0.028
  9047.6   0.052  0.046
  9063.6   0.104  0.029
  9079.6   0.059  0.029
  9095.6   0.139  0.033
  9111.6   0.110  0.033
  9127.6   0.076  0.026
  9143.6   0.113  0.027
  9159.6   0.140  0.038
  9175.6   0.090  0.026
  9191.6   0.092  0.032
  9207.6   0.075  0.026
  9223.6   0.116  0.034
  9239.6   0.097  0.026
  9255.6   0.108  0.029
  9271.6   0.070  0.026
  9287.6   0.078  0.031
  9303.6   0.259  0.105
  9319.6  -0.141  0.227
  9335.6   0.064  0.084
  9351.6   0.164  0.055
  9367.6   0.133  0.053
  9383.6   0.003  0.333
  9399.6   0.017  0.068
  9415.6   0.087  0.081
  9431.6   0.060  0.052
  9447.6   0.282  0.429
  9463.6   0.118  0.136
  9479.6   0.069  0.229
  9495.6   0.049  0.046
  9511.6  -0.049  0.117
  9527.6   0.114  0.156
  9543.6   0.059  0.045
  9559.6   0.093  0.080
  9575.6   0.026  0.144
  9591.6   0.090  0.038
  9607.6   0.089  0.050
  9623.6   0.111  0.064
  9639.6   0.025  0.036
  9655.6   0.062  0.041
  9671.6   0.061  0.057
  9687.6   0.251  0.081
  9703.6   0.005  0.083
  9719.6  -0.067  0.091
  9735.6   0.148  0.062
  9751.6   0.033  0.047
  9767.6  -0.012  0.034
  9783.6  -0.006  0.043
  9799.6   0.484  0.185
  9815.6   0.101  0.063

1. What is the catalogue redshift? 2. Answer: 0.728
